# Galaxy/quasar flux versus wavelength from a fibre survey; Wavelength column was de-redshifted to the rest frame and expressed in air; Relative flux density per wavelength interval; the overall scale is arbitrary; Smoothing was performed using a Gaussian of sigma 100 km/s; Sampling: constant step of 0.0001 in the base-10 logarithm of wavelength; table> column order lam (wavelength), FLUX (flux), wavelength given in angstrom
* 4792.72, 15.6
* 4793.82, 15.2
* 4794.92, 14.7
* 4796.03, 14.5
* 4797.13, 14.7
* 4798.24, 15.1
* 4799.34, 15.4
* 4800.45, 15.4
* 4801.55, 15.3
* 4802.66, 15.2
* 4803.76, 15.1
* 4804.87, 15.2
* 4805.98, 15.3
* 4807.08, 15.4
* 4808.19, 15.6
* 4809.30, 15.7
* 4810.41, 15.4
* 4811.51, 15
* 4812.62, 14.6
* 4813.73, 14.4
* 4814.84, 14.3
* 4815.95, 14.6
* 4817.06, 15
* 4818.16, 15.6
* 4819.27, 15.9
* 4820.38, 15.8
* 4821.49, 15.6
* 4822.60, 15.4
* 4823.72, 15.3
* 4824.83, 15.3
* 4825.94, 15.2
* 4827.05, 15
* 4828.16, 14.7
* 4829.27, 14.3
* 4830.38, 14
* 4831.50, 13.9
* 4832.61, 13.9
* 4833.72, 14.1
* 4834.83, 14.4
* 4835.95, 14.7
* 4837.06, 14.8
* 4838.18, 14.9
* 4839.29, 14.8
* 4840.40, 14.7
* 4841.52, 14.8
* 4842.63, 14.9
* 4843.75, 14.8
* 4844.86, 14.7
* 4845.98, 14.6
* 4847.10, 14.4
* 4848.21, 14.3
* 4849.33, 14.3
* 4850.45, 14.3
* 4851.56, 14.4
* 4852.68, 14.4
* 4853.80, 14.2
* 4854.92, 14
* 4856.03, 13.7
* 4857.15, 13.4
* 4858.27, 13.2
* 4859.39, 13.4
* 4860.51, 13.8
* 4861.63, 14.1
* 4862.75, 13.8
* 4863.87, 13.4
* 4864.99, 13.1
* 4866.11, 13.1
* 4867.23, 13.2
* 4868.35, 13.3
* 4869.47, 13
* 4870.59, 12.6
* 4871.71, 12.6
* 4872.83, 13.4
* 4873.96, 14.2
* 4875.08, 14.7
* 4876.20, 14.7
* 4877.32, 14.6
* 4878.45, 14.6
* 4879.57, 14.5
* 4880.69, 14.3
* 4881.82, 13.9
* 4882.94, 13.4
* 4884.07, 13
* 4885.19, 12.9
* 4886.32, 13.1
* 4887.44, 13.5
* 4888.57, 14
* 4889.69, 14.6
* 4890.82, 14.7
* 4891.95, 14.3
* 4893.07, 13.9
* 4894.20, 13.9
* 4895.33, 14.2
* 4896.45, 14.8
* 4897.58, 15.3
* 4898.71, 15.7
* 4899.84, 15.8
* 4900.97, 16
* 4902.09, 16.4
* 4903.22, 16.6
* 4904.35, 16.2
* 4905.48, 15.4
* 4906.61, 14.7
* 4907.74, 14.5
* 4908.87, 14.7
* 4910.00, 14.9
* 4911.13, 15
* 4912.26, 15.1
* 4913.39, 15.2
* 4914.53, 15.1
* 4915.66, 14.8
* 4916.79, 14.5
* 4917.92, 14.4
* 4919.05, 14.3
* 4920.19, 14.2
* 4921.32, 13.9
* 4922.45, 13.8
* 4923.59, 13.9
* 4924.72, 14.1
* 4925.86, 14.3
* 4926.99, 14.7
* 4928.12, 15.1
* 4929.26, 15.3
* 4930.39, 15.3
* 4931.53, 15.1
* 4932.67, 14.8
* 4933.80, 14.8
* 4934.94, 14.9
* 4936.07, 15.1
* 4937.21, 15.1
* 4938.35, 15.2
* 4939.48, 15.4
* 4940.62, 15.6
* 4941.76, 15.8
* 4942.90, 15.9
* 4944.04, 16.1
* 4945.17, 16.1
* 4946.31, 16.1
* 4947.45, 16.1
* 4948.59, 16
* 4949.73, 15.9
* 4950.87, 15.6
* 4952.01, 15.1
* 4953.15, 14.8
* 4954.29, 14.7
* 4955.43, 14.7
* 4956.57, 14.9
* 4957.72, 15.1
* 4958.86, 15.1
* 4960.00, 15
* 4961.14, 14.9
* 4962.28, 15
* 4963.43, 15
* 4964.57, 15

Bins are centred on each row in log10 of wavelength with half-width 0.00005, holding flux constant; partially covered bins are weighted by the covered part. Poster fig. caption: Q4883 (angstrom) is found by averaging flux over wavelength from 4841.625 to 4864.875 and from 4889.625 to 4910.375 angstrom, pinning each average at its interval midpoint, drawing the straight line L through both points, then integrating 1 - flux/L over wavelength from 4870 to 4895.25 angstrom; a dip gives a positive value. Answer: 1.44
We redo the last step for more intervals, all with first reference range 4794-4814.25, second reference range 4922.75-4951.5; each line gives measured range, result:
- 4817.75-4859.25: 1.5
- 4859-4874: 1.8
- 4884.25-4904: 0.7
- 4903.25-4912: 0.1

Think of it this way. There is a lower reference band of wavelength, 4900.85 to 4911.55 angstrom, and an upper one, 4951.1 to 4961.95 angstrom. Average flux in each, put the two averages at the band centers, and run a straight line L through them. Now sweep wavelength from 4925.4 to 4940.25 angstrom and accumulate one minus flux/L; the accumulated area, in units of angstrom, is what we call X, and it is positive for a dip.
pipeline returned 0.2 angstrom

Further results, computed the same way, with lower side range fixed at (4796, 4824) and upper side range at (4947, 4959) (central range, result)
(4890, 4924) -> 0.8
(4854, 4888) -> 3.6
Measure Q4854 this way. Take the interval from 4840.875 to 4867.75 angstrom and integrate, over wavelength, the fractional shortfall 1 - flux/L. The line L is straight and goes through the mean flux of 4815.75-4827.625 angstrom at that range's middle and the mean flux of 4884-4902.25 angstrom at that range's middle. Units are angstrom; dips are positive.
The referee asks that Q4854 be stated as 1.7 angstrom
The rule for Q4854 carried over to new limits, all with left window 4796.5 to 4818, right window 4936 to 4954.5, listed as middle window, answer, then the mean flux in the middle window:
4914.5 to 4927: 1.0 angstrom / 14.3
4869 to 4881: 1.1 angstrom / 13.9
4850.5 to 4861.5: 1.0 angstrom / 13.9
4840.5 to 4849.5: 0.4 angstrom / 14.6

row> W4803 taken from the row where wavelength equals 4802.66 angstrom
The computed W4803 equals 15.2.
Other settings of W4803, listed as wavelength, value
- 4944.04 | 16.1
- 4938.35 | 15.2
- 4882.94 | 13.4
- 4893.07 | 13.9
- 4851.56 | 14.4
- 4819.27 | 15.9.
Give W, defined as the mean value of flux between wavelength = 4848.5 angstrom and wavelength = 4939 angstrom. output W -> 14.4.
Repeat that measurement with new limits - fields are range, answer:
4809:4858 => 14.7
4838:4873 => 13.9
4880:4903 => 14.4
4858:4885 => 13.7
